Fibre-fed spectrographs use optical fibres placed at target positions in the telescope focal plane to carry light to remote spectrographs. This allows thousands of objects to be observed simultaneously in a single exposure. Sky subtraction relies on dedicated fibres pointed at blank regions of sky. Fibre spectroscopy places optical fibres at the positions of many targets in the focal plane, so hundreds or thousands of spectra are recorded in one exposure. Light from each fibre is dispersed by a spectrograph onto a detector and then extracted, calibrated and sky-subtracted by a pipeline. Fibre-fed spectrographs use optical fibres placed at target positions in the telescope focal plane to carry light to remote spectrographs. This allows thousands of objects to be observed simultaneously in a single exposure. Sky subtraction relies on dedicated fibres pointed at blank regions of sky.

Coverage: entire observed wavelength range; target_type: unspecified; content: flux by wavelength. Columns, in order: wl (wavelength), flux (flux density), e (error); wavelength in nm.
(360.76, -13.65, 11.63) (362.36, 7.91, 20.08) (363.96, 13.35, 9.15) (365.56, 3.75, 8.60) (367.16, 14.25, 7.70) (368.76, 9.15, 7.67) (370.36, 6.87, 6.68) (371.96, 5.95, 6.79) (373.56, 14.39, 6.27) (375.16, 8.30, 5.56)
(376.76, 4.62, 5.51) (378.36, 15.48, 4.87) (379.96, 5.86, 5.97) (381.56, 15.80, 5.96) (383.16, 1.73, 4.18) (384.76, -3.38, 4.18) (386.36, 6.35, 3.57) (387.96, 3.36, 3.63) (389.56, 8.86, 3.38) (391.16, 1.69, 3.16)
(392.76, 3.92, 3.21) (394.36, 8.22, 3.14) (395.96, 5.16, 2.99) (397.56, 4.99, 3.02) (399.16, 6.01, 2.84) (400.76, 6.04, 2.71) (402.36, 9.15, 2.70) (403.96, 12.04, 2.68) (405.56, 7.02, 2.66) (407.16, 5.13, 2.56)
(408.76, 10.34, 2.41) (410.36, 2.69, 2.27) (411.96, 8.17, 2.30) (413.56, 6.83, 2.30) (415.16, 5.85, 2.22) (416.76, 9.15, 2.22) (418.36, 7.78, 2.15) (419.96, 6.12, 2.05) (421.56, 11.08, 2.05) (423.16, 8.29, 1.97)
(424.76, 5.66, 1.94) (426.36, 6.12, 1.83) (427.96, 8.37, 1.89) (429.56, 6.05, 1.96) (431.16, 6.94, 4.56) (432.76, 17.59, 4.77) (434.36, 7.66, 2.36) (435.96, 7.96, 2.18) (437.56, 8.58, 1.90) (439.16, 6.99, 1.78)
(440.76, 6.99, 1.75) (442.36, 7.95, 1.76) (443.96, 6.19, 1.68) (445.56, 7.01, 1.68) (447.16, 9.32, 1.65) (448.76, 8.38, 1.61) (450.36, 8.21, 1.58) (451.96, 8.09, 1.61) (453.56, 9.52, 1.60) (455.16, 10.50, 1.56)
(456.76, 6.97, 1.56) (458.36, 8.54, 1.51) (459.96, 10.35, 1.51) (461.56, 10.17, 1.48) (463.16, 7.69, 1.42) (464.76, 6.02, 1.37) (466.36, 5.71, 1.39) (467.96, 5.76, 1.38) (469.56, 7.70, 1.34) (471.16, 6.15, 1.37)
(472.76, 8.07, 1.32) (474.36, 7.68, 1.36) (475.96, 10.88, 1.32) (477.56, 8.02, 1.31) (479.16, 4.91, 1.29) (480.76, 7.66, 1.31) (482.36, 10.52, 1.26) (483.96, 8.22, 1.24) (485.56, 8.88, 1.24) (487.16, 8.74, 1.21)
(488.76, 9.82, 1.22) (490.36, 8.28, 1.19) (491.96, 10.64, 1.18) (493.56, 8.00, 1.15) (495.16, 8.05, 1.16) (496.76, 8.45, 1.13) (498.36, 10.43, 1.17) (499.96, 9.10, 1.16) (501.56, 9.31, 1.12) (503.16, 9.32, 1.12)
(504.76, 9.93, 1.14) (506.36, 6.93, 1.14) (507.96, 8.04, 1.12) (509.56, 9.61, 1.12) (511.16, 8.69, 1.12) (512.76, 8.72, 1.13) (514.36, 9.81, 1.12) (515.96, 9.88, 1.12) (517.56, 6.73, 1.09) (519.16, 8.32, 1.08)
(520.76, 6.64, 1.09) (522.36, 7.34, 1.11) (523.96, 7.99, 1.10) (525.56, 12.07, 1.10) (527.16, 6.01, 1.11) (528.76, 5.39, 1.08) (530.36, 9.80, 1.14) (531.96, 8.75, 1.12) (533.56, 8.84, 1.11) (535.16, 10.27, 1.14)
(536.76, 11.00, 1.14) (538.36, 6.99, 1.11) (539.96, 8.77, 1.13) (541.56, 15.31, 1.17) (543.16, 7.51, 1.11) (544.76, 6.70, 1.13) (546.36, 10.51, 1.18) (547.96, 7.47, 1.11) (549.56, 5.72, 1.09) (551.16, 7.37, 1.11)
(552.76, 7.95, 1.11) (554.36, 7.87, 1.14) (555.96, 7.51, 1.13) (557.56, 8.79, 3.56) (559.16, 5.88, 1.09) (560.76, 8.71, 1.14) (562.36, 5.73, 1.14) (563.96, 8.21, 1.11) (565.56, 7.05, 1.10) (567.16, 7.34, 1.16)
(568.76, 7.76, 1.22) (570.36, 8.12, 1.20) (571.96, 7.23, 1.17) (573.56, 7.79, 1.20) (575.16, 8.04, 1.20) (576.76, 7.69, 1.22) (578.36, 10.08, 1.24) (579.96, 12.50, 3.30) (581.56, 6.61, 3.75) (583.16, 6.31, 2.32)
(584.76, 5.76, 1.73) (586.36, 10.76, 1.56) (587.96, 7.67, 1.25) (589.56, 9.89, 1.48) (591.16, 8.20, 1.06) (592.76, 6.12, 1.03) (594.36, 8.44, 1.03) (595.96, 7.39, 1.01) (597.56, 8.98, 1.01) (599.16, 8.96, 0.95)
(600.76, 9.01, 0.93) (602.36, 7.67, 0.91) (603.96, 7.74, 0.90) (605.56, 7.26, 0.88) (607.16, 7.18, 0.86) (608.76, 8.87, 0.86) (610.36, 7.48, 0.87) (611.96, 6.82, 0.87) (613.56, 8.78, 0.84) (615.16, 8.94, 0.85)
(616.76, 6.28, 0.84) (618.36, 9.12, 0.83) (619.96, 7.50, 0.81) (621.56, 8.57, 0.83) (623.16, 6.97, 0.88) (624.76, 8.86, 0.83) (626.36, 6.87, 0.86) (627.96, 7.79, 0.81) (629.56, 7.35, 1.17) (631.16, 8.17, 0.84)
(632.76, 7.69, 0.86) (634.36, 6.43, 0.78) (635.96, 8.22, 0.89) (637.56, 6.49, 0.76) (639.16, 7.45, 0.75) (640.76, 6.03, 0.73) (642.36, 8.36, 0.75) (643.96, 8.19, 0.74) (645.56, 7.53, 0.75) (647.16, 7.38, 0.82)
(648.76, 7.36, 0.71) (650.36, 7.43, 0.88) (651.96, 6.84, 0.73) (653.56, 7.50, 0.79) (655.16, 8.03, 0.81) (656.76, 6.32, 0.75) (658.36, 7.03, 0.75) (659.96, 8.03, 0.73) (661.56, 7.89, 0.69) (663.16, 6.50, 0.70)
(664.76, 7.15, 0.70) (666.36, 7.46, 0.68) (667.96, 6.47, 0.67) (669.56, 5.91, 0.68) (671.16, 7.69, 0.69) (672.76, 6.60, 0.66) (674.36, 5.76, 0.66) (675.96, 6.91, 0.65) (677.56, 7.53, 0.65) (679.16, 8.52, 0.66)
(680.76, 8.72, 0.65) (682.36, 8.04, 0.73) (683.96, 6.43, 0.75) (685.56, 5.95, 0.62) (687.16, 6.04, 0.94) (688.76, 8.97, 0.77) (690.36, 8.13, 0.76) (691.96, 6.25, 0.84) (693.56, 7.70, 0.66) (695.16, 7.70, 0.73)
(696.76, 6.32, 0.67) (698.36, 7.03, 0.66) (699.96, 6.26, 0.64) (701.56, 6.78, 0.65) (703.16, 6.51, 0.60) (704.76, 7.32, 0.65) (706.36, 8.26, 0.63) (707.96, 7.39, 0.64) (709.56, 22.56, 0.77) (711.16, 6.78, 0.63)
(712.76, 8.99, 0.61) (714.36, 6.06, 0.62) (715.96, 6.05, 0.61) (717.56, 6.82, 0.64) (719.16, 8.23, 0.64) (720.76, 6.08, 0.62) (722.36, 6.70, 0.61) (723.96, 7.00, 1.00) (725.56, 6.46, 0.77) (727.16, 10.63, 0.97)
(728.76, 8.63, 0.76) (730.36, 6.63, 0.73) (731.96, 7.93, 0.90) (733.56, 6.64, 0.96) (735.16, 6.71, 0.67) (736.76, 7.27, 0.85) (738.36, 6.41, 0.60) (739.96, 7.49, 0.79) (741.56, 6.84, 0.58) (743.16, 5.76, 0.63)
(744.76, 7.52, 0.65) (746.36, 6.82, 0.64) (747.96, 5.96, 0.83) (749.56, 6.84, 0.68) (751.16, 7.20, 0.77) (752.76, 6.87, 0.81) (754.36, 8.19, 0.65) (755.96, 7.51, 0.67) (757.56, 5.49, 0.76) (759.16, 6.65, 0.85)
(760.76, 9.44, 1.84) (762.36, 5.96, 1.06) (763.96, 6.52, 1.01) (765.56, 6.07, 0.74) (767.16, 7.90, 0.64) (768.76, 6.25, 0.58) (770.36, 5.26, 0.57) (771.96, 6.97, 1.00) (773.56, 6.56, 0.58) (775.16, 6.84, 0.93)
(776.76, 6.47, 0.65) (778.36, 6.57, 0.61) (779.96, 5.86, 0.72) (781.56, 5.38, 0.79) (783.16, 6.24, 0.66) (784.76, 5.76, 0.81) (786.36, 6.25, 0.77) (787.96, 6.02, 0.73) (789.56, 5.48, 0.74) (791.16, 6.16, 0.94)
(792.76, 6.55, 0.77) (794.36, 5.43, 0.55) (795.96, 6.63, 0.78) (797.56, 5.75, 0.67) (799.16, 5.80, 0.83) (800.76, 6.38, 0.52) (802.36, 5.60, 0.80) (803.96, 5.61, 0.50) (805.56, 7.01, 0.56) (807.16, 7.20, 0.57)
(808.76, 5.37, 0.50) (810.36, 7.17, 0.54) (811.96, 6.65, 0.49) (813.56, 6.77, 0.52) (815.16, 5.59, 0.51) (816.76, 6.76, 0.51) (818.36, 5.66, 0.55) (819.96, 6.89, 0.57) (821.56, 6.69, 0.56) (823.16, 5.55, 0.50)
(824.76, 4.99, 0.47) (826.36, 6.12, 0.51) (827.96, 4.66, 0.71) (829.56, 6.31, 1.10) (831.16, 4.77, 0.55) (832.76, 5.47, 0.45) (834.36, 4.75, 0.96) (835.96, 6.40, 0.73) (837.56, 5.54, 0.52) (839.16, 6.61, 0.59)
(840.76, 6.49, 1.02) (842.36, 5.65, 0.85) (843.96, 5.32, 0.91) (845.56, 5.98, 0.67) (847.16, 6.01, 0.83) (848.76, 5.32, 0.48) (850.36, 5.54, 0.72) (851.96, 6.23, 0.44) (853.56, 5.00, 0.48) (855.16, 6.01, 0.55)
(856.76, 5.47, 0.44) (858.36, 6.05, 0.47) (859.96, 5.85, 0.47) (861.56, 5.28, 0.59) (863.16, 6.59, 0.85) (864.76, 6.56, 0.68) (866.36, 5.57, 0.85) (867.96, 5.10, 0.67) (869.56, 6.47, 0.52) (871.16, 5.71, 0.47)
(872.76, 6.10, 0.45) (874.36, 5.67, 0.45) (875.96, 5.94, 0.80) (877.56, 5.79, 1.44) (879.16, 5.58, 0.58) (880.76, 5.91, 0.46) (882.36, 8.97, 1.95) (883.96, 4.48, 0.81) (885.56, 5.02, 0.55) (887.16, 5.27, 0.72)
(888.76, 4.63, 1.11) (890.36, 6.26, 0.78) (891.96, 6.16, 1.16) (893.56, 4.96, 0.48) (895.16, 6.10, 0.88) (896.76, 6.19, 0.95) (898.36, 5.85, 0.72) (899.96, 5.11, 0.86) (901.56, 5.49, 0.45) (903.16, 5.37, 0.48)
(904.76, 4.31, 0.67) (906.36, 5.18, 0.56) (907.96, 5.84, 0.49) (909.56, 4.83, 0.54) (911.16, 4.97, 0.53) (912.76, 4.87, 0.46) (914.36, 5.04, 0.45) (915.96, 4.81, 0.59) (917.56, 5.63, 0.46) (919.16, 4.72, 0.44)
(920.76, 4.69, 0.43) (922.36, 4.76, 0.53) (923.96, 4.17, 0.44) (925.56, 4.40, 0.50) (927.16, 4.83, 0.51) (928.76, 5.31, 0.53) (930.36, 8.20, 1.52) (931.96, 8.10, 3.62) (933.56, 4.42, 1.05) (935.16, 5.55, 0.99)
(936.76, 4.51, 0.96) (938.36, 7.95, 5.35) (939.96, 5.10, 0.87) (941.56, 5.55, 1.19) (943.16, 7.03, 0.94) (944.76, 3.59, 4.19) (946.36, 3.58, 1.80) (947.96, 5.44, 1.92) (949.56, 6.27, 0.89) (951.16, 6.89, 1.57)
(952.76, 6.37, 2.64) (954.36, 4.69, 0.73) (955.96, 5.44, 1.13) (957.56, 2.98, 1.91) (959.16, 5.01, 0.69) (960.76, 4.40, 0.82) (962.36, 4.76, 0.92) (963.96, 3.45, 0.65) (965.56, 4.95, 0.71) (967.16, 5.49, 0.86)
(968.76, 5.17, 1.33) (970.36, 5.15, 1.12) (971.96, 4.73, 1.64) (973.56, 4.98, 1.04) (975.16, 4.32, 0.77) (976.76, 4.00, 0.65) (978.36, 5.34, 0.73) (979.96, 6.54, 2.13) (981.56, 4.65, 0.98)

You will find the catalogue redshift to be 0.08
